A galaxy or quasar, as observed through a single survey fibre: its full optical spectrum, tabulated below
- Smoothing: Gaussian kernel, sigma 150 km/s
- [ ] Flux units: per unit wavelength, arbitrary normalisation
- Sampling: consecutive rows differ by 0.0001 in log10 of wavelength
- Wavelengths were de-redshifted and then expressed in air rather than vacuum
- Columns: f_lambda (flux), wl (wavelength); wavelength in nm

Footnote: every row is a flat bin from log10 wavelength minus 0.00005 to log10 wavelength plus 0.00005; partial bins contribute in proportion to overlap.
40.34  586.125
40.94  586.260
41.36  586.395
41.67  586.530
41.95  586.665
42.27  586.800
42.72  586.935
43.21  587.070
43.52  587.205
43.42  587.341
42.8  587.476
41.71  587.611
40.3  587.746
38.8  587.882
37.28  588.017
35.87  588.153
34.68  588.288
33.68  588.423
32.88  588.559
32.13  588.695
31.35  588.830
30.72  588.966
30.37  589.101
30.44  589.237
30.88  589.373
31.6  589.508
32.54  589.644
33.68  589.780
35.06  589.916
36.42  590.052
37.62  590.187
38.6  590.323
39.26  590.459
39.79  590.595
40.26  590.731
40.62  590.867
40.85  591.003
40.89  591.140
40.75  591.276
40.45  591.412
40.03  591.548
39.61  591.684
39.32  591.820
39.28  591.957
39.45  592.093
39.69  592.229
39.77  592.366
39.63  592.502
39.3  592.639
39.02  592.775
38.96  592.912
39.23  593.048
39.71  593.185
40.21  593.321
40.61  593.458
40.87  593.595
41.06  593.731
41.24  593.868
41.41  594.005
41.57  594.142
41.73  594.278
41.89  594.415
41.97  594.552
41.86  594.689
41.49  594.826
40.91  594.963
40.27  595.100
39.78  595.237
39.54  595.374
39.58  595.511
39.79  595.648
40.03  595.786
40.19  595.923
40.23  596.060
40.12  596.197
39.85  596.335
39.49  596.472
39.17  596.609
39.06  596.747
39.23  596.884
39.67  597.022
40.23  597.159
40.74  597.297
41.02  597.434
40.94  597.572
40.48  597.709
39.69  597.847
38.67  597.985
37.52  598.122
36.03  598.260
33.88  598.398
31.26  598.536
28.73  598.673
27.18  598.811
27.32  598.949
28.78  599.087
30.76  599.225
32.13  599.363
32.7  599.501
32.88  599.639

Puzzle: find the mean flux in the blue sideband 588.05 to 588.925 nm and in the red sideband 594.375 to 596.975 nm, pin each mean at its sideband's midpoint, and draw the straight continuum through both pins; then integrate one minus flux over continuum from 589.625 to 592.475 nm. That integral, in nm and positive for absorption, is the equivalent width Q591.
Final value -0.238 nm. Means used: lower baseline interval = 33.5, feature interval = 38.9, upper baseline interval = 40.2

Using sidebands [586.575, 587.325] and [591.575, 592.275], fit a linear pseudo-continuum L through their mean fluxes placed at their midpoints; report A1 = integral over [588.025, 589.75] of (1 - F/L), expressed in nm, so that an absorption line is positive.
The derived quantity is 0.38 nm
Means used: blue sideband 42.7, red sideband 39.5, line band 32.5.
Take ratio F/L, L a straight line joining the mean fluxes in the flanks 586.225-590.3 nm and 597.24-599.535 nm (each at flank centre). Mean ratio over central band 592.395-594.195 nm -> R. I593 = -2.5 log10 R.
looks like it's -0.13 mag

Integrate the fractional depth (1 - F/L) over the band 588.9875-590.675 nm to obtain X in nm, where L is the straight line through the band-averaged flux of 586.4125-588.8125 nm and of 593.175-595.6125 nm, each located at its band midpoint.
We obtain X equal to 0.22 nm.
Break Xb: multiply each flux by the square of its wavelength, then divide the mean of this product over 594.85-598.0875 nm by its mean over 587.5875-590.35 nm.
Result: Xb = 1.19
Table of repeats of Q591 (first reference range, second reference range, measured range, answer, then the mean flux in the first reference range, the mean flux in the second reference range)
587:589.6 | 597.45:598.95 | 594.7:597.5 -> -0.37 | 36.1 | 35.3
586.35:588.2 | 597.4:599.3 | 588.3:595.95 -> -0.06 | 41.3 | 34.3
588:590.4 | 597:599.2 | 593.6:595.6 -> -0.36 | 33.6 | 35.6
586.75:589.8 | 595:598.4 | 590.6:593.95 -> -0.19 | 36.4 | 39.5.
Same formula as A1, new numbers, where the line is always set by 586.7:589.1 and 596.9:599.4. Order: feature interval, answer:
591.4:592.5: -0.08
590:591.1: -0.06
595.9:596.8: -0.10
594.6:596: -0.17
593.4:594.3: -0.12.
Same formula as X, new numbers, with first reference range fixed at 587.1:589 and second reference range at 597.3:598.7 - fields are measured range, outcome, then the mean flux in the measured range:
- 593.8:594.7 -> -0.11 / 41.7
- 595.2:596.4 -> -0.08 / 39.9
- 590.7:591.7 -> -0.09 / 40.5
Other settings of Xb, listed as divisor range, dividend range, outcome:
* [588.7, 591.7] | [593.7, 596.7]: 1.14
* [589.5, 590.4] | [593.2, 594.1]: 1.17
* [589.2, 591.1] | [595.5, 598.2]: 1.12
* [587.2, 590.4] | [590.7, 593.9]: 1.14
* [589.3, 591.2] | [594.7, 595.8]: 1.11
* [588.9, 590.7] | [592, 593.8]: 1.17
